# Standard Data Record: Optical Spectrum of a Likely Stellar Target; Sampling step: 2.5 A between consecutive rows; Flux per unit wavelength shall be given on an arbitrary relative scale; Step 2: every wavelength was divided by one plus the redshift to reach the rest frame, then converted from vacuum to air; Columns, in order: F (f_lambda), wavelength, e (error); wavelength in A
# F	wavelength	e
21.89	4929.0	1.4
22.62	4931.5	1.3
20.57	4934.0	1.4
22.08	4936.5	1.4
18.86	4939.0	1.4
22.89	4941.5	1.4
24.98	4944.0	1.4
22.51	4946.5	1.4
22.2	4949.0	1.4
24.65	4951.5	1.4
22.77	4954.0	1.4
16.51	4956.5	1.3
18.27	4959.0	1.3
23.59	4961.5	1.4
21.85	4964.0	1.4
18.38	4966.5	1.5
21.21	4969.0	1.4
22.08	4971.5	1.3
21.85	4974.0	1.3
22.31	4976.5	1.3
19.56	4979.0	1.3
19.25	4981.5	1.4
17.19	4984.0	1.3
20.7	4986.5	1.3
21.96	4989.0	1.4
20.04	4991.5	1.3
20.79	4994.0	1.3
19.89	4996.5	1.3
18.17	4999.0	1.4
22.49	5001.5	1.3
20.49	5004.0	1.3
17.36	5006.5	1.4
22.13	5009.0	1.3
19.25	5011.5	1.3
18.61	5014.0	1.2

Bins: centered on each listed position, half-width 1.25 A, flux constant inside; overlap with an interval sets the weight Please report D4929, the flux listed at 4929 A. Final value 21.89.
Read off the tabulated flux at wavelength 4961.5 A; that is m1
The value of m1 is 23.59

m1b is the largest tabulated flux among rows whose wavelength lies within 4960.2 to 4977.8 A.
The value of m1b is 23.59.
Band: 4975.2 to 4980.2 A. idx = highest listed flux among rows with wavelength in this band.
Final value 22.31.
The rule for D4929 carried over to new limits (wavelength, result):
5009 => 22.13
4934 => 20.57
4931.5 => 22.62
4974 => 21.85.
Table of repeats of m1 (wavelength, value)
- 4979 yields 19.56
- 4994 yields 20.79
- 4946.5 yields 22.51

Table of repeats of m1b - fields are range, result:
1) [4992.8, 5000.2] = 20.79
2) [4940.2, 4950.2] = 24.98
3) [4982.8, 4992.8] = 21.96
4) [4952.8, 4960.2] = 22.77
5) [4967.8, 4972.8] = 22.08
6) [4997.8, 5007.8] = 22.49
